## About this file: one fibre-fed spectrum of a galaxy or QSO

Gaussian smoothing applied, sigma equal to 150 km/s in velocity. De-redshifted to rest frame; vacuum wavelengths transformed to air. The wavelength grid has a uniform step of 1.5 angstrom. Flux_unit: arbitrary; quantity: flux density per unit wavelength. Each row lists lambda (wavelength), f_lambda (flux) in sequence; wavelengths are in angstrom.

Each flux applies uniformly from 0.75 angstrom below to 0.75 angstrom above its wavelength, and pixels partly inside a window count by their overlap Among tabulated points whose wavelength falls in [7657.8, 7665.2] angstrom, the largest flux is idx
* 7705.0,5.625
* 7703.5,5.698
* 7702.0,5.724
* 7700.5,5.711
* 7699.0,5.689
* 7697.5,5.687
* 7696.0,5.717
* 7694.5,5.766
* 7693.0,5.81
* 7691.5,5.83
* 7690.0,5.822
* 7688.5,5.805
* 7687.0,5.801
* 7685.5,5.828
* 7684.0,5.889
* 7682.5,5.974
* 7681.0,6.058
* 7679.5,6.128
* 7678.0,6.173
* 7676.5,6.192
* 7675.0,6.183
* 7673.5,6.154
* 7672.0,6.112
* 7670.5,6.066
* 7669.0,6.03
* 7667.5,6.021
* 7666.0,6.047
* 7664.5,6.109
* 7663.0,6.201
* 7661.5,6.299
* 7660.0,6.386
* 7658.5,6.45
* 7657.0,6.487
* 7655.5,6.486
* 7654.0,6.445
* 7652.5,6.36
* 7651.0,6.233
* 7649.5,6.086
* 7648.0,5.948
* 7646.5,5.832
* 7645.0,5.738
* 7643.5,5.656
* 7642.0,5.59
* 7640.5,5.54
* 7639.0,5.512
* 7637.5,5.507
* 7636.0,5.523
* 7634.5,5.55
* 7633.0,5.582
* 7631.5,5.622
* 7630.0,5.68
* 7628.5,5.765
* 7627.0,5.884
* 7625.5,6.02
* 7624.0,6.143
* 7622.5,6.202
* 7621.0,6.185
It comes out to 6.45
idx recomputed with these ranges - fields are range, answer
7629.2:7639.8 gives 5.68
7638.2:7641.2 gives 5.54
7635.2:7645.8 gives 5.738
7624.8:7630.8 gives 6.02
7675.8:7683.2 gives 6.192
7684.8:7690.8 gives 5.828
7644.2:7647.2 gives 5.832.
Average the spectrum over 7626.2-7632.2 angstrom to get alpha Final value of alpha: 5.74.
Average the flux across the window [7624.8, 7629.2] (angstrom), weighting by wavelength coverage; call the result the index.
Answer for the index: 5.89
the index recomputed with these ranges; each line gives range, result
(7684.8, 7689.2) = 5.81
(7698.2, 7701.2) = 5.7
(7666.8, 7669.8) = 6.03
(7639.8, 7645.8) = 5.63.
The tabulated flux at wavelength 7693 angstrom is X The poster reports 5.81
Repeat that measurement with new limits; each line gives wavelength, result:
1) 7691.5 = 5.83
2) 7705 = 5.625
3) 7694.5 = 5.766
